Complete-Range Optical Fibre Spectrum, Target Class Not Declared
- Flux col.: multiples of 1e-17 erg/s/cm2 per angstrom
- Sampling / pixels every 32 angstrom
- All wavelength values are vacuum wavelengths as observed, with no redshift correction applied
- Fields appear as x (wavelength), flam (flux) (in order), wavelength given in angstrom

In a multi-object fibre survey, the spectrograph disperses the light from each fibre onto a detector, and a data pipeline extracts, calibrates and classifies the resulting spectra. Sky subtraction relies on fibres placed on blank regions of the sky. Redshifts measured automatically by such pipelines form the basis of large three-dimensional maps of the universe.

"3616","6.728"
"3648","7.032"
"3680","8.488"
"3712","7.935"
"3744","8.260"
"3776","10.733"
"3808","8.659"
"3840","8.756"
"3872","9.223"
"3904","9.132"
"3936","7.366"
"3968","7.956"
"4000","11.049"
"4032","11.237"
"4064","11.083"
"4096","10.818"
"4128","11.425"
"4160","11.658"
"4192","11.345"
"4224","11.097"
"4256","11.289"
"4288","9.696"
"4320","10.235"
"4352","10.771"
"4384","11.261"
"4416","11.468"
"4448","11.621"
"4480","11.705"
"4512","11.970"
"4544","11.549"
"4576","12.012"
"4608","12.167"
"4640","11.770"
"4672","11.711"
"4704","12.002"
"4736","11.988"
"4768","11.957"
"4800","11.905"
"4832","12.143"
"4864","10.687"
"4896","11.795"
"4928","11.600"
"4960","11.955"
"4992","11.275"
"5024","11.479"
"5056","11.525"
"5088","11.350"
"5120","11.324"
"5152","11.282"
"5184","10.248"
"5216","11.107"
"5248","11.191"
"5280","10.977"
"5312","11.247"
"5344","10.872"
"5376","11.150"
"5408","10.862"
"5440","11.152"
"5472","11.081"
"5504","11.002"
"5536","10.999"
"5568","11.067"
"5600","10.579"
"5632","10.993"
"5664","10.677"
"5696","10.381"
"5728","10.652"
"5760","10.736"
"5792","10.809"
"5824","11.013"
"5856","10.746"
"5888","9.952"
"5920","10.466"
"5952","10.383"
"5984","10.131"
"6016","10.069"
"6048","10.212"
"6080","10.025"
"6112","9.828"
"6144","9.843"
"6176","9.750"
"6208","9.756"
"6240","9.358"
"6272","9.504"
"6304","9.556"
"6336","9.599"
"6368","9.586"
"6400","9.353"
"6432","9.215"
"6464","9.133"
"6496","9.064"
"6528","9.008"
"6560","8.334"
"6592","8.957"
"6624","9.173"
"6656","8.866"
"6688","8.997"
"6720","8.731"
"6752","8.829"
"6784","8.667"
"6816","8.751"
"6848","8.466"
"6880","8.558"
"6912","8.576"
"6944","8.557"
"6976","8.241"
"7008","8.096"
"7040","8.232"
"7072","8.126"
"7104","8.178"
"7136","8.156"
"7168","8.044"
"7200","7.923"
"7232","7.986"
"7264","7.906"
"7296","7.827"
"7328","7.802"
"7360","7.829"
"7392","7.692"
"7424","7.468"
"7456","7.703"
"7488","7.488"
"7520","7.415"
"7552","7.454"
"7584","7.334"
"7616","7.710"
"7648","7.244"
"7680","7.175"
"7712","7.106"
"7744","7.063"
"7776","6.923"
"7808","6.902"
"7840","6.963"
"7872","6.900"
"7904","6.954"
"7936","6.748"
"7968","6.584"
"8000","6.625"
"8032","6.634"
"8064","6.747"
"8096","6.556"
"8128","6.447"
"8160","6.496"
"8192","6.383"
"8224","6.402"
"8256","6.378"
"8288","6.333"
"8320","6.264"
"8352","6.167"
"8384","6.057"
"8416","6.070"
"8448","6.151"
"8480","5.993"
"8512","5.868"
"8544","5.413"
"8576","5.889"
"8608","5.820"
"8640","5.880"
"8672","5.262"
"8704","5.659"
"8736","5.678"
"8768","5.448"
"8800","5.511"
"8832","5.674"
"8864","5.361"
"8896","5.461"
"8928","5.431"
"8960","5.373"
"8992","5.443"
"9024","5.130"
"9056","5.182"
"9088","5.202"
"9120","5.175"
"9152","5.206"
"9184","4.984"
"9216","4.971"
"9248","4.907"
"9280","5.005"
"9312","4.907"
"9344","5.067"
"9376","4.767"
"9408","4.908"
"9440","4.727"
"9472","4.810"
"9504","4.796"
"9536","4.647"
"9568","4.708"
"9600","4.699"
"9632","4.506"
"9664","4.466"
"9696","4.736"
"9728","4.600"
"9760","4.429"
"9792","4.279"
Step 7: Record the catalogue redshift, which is 0.00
